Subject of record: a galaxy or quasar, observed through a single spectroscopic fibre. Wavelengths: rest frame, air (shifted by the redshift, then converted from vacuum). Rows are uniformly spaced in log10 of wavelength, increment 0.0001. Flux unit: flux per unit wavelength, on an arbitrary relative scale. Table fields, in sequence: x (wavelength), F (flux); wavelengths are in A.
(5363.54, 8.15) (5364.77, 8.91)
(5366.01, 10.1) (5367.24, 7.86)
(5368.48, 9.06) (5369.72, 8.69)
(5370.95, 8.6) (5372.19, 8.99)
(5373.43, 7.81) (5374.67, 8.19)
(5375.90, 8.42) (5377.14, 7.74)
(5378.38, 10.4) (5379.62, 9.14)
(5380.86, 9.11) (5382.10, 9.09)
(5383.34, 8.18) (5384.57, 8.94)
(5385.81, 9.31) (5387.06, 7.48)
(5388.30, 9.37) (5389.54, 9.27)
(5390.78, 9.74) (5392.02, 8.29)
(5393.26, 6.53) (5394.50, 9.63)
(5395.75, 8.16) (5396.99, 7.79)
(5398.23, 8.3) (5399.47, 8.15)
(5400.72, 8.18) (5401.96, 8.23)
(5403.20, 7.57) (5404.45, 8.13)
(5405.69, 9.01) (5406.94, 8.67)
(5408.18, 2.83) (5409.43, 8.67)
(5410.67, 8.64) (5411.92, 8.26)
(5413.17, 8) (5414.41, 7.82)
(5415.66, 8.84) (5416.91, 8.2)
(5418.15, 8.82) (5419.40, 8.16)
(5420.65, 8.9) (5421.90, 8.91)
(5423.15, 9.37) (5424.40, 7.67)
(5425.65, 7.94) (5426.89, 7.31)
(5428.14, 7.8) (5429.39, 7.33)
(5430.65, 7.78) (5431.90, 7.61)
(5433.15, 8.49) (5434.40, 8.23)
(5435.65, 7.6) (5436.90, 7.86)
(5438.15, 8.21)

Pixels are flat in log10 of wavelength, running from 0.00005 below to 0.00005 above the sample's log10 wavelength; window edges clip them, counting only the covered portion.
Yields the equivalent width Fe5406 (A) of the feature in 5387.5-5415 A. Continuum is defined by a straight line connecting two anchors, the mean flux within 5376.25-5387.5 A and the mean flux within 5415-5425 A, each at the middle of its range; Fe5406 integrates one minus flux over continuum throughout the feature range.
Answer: 1.81 A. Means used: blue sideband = 8.83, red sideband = 8.6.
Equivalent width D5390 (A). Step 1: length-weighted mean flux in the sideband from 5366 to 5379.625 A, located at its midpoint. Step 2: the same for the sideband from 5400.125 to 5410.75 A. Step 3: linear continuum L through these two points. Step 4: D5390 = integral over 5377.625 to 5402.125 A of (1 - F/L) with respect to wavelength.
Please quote -1.4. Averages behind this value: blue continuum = 8.67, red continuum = 7.73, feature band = 8.67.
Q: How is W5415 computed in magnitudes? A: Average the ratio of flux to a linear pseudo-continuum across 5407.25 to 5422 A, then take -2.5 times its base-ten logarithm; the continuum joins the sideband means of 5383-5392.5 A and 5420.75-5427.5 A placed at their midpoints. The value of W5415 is 0.06 mag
